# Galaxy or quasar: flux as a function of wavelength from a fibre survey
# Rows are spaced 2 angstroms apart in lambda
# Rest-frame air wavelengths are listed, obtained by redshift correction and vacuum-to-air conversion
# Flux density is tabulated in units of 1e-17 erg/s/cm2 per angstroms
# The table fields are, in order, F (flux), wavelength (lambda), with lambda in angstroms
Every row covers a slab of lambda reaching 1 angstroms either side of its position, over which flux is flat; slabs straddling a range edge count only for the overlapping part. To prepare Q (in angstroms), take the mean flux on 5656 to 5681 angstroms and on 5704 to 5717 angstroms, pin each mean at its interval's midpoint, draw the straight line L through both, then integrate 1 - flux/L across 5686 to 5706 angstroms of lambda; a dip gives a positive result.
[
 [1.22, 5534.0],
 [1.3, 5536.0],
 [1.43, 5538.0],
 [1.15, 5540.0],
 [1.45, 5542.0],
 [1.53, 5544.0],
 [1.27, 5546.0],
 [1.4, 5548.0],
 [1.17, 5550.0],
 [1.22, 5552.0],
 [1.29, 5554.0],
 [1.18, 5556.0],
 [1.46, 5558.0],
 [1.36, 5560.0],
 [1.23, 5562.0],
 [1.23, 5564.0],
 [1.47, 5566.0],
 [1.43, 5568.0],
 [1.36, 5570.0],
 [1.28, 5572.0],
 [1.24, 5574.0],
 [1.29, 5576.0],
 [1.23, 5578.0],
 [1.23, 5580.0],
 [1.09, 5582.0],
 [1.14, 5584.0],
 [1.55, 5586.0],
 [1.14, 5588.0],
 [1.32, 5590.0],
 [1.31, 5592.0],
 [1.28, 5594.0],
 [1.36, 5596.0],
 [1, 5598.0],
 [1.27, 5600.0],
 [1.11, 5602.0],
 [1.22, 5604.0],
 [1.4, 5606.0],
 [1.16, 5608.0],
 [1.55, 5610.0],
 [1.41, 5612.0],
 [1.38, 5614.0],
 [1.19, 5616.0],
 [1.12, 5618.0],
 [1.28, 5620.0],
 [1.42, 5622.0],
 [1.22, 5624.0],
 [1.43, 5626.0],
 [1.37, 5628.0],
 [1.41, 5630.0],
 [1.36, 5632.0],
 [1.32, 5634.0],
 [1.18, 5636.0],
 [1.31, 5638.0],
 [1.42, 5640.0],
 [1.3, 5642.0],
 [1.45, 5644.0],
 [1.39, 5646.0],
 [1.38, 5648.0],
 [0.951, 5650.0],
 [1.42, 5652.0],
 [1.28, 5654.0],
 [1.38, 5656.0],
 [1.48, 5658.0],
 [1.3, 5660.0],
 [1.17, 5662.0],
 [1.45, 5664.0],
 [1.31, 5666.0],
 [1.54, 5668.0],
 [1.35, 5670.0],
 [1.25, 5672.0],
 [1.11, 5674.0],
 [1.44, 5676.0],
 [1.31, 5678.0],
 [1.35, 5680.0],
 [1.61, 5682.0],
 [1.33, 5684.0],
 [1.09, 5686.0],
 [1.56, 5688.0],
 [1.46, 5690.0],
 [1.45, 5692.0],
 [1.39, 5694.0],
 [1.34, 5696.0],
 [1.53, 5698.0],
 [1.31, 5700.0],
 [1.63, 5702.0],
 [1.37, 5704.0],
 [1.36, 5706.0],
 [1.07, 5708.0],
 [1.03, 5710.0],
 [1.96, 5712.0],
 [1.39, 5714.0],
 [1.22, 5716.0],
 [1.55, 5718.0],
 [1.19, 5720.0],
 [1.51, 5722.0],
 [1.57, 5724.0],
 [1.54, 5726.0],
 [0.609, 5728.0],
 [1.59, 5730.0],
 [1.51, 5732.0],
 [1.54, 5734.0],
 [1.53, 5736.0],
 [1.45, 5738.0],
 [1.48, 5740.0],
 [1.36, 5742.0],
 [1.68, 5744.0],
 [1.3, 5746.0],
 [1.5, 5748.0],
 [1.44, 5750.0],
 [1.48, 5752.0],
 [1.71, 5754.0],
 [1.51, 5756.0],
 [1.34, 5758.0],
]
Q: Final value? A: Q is -1.3 angstroms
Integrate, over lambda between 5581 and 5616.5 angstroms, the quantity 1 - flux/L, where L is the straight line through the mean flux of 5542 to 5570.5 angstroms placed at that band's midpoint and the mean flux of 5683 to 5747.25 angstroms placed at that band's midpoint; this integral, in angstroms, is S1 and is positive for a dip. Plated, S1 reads 2.1 angstroms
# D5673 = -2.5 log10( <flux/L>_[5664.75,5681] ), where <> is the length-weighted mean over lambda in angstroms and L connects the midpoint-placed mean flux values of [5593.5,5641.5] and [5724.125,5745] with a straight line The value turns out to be 0.02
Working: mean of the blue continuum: 1.3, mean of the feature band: 1.33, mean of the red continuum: 1.43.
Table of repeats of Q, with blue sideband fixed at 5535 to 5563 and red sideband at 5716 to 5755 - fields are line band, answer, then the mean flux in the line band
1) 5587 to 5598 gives 0.7 angstroms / 1.26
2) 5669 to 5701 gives 1.0 angstroms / 1.37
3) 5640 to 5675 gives 1.6 angstroms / 1.33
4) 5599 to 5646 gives 1.7 angstroms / 1.32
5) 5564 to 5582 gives 0.5 angstroms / 1.3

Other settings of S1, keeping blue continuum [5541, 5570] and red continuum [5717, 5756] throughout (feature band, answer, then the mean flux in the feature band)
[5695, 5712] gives 0.7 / 1.37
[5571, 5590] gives 1.5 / 1.25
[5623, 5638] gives 0.6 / 1.33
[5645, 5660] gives 0.8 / 1.32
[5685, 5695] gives 0.2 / 1.39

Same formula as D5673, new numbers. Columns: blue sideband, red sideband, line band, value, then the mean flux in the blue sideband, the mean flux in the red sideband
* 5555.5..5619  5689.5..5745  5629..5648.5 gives -0.01 mag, 1.28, 1.41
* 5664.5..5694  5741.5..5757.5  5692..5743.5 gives 0.03 mag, 1.37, 1.5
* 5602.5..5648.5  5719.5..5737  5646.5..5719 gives 0.01 mag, 1.33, 1.4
